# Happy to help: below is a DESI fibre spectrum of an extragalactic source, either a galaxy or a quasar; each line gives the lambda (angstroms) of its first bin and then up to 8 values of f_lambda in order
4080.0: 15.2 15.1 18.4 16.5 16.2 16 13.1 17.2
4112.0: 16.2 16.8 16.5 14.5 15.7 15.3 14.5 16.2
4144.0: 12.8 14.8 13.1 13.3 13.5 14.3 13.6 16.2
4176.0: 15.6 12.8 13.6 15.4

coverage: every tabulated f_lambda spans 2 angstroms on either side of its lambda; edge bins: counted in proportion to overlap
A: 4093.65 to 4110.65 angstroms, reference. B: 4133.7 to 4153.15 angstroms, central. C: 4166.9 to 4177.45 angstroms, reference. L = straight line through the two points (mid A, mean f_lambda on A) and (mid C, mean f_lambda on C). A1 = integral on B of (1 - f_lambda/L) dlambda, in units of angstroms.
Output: 1.3 angstroms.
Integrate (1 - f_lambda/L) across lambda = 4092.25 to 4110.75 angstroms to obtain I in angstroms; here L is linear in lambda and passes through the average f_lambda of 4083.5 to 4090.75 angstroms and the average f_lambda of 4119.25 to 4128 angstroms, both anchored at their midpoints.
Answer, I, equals 0.77 angstroms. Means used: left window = 17.1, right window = 15.4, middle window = 15.7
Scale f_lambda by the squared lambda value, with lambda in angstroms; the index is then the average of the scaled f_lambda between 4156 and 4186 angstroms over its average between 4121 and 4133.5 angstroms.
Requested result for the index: 0.9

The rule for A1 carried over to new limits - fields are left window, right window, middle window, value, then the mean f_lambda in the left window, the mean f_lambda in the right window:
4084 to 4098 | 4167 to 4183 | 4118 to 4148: 1.2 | 16.8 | 14.5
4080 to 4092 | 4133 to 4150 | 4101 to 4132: -0.5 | 16.4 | 14.6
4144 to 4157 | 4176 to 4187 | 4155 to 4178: -1.2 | 13.6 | 13.8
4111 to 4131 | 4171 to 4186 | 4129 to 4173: 2.4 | 15.9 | 14.4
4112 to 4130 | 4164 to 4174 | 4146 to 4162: 1.5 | 15.9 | 14.8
